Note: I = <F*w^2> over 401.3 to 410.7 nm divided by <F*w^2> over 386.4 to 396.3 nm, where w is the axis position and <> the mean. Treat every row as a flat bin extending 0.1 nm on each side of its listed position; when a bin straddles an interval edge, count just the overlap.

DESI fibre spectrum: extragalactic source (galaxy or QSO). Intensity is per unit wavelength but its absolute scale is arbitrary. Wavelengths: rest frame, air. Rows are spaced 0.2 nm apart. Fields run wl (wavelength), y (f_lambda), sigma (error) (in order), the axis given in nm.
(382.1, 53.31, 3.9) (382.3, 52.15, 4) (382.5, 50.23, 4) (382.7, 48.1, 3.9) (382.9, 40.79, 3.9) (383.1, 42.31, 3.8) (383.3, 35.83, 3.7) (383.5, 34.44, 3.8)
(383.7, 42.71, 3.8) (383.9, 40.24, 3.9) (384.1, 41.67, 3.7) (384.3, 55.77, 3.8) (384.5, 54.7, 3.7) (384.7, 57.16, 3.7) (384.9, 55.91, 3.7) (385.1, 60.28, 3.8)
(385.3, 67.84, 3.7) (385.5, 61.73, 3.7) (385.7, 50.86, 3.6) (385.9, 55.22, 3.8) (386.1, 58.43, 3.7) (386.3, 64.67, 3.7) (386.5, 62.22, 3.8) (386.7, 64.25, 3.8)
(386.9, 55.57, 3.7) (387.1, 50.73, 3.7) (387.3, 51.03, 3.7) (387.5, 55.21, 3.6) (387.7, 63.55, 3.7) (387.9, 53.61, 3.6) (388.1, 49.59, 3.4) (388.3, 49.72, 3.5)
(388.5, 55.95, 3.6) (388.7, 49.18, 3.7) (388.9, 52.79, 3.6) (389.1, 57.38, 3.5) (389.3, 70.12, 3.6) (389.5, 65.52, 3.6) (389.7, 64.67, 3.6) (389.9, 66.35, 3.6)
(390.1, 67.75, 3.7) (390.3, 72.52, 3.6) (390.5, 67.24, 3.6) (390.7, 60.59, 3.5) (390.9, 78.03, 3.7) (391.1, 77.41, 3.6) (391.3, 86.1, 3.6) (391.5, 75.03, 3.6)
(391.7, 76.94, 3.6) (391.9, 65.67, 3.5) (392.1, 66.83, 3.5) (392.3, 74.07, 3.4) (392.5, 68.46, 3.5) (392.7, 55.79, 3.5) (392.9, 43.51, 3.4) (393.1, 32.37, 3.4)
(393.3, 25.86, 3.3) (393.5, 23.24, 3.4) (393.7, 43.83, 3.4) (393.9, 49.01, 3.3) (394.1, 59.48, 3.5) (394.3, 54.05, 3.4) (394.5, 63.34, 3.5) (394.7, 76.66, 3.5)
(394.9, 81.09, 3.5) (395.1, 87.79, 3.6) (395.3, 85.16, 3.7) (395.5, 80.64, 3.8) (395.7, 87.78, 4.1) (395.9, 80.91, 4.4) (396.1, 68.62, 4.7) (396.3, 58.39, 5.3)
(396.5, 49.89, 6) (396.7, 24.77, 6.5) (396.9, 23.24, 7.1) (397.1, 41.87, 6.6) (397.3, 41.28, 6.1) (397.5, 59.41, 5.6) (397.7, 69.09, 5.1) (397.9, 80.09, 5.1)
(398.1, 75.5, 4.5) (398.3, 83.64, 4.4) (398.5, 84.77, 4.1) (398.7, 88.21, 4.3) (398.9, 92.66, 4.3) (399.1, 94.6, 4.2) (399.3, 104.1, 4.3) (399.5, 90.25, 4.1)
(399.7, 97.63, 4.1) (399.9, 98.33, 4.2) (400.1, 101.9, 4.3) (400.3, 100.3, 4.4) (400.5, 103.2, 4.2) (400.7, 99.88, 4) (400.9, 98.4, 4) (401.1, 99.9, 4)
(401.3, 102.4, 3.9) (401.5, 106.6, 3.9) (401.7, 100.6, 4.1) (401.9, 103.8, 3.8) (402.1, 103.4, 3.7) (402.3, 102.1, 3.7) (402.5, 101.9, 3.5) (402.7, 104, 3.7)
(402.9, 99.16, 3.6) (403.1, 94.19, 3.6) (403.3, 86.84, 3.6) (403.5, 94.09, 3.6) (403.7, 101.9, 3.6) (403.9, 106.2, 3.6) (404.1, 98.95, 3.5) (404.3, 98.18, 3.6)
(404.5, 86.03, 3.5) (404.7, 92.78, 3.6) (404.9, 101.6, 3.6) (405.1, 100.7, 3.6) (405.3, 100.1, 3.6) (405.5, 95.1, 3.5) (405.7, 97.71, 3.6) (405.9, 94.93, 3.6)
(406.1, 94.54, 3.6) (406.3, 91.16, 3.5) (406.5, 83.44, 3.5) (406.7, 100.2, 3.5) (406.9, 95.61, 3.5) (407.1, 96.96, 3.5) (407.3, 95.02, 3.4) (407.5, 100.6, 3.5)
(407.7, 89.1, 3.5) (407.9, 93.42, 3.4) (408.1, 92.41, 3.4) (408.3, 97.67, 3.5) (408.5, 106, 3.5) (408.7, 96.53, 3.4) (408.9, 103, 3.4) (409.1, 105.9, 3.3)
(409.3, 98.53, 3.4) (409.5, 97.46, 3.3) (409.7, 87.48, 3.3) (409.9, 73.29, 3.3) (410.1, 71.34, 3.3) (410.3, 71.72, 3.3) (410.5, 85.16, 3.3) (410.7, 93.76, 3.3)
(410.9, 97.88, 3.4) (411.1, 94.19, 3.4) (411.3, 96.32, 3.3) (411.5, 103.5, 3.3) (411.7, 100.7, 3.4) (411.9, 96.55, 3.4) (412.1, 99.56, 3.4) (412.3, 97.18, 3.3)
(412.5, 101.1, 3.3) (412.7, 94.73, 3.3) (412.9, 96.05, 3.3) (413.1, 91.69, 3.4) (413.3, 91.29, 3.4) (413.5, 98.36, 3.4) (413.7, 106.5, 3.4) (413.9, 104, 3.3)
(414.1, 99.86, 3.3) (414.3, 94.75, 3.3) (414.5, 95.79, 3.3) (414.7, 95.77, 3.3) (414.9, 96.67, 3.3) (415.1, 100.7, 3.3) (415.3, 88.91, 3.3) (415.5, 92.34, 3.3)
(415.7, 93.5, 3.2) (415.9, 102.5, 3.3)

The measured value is 1.6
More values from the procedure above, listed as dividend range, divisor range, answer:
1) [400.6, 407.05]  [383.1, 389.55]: 1.97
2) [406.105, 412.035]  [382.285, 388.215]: 2.01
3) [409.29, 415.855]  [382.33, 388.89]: 2.05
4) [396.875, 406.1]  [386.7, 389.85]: 1.73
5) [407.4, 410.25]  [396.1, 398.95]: 1.59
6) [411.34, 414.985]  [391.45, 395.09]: 1.86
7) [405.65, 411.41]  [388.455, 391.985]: 1.51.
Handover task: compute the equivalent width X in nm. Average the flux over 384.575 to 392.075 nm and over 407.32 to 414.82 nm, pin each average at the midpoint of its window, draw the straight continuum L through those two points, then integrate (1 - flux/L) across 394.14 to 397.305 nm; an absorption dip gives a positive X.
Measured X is 0.40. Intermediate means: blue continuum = 62.1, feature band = 63.4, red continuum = 95.1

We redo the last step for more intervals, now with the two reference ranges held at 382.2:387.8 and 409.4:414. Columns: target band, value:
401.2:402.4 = -0.380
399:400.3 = -0.397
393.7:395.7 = -0.079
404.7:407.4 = -0.351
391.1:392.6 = -0.250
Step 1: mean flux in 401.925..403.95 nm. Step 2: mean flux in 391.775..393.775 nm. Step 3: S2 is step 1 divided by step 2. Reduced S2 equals 1.97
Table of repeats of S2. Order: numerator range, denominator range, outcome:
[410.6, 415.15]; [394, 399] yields 1.44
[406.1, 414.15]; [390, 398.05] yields 1.53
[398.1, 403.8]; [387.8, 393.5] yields 1.60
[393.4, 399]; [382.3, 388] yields 1.23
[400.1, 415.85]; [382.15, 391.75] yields 1.68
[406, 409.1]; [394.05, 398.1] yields 1.50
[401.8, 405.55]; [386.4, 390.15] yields 1.70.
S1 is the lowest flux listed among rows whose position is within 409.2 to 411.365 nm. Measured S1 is 71.34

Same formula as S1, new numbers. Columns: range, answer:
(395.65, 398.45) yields 23.24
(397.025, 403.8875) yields 41.28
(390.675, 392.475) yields 60.59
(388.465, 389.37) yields 49.18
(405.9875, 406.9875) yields 83.44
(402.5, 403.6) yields 86.84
